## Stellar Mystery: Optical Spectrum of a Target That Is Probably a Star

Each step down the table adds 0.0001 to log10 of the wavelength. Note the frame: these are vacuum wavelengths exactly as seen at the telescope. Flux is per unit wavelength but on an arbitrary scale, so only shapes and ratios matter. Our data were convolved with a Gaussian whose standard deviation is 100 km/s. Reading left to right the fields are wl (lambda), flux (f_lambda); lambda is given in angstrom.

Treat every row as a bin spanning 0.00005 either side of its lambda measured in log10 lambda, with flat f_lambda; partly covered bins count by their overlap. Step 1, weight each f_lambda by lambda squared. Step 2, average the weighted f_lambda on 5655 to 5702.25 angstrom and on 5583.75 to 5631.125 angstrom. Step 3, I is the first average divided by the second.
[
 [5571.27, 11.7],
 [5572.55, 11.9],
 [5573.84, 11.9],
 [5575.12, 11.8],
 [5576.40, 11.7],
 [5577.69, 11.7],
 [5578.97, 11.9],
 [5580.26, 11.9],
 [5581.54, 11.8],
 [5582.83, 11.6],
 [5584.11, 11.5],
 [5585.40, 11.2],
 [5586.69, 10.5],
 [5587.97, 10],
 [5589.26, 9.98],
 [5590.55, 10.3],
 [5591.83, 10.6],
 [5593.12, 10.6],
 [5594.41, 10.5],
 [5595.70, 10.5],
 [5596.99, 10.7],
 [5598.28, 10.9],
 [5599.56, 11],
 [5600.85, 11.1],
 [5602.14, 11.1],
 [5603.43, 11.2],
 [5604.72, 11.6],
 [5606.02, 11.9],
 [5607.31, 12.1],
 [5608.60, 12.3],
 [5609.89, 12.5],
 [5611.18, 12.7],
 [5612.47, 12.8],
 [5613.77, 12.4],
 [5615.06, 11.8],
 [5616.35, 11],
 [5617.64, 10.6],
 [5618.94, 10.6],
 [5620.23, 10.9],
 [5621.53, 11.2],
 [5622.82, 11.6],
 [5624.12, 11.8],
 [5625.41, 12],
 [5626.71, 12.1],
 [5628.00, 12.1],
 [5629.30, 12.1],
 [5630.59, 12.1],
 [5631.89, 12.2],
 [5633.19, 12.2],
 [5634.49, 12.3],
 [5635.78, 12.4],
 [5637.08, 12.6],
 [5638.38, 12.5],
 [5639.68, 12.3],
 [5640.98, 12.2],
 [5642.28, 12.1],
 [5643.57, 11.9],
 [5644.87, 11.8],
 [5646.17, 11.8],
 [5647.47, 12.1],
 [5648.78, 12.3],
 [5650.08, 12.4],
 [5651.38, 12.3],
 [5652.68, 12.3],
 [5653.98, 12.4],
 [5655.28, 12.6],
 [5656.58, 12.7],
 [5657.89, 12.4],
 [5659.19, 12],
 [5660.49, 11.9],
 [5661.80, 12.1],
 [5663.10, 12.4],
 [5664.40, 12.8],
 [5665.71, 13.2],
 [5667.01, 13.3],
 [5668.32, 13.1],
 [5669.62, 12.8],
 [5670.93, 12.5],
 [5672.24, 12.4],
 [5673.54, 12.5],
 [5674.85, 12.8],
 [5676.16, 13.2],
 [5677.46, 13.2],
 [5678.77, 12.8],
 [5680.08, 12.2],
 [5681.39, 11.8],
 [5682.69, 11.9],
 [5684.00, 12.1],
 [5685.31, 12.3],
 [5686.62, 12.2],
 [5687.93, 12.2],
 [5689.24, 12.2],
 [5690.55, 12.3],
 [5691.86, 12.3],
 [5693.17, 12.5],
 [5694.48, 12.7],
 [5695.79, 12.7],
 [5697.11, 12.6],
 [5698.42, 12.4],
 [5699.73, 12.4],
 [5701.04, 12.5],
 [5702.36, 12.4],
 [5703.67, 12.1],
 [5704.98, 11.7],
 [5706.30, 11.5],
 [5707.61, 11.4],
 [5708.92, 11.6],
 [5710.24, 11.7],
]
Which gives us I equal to 1.13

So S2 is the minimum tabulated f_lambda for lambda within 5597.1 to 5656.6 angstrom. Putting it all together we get 10.6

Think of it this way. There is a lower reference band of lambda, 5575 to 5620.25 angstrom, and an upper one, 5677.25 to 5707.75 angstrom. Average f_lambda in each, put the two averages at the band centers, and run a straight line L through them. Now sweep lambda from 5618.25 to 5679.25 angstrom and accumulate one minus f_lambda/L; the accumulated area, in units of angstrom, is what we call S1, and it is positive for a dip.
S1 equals -2.3 angstrom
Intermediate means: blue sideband 11.3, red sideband 12.3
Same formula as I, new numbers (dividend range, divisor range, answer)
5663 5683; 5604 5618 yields 1.08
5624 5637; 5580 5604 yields 1.13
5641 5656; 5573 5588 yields 1.08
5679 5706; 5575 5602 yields 1.16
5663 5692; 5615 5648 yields 1.08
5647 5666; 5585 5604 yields 1.19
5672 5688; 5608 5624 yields 1.09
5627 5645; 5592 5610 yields 1.10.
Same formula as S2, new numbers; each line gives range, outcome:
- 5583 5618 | 9.98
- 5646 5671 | 11.8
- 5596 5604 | 10.7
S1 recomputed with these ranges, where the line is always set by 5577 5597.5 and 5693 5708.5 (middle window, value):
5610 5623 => -0.4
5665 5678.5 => -1.1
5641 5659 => -0.9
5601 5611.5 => -0.7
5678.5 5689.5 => -0.1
